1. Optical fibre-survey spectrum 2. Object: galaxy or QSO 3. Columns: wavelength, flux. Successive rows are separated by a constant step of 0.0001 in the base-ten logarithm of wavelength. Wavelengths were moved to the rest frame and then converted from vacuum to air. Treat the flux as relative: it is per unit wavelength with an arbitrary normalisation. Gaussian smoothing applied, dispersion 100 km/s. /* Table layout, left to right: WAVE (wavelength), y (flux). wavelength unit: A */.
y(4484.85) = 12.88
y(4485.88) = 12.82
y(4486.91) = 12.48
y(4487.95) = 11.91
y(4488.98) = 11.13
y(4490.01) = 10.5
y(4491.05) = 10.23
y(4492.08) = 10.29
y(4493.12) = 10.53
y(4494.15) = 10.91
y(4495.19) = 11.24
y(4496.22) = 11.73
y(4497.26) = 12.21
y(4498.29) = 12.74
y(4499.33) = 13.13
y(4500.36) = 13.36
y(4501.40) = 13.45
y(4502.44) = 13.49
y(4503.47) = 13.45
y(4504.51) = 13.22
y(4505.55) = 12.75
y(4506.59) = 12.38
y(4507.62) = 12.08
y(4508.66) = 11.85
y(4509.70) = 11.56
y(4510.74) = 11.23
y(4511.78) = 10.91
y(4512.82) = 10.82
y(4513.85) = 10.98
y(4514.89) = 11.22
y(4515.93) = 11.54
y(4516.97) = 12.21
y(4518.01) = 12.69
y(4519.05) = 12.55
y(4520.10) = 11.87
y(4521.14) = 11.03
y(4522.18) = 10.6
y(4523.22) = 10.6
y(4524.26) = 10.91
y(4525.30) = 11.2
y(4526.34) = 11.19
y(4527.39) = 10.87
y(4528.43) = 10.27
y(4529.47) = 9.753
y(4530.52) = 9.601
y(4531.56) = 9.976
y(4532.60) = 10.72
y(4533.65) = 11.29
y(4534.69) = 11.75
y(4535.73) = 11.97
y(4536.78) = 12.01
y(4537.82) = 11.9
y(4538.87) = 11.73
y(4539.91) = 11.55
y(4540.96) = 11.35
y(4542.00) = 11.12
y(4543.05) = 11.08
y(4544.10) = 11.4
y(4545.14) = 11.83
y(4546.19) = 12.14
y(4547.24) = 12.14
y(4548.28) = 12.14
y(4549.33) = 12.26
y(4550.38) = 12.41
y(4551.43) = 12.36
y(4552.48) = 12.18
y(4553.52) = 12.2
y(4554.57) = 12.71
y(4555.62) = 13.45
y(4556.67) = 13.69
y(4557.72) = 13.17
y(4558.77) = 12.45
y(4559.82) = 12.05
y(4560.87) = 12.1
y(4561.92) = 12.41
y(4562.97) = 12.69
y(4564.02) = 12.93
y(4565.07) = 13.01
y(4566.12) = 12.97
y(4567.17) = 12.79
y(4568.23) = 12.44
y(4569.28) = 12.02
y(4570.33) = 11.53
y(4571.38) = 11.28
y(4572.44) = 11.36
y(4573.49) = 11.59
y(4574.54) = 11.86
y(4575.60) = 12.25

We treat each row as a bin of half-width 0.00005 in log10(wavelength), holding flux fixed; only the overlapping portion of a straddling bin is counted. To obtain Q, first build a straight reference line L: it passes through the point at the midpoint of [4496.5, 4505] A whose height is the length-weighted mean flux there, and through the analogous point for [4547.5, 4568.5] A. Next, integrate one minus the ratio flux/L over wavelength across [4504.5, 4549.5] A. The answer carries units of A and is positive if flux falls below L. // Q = 5.0 A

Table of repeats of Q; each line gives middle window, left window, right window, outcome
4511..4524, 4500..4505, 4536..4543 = 1.28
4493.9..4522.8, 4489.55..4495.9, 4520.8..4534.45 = -3.81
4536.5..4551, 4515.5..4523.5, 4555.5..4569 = 0.57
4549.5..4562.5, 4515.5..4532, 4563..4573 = -0.70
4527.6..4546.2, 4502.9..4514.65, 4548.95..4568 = 1.78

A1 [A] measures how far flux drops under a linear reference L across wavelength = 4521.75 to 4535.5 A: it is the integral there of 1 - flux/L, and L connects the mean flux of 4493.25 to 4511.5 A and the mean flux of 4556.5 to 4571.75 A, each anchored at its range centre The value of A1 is 1.9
